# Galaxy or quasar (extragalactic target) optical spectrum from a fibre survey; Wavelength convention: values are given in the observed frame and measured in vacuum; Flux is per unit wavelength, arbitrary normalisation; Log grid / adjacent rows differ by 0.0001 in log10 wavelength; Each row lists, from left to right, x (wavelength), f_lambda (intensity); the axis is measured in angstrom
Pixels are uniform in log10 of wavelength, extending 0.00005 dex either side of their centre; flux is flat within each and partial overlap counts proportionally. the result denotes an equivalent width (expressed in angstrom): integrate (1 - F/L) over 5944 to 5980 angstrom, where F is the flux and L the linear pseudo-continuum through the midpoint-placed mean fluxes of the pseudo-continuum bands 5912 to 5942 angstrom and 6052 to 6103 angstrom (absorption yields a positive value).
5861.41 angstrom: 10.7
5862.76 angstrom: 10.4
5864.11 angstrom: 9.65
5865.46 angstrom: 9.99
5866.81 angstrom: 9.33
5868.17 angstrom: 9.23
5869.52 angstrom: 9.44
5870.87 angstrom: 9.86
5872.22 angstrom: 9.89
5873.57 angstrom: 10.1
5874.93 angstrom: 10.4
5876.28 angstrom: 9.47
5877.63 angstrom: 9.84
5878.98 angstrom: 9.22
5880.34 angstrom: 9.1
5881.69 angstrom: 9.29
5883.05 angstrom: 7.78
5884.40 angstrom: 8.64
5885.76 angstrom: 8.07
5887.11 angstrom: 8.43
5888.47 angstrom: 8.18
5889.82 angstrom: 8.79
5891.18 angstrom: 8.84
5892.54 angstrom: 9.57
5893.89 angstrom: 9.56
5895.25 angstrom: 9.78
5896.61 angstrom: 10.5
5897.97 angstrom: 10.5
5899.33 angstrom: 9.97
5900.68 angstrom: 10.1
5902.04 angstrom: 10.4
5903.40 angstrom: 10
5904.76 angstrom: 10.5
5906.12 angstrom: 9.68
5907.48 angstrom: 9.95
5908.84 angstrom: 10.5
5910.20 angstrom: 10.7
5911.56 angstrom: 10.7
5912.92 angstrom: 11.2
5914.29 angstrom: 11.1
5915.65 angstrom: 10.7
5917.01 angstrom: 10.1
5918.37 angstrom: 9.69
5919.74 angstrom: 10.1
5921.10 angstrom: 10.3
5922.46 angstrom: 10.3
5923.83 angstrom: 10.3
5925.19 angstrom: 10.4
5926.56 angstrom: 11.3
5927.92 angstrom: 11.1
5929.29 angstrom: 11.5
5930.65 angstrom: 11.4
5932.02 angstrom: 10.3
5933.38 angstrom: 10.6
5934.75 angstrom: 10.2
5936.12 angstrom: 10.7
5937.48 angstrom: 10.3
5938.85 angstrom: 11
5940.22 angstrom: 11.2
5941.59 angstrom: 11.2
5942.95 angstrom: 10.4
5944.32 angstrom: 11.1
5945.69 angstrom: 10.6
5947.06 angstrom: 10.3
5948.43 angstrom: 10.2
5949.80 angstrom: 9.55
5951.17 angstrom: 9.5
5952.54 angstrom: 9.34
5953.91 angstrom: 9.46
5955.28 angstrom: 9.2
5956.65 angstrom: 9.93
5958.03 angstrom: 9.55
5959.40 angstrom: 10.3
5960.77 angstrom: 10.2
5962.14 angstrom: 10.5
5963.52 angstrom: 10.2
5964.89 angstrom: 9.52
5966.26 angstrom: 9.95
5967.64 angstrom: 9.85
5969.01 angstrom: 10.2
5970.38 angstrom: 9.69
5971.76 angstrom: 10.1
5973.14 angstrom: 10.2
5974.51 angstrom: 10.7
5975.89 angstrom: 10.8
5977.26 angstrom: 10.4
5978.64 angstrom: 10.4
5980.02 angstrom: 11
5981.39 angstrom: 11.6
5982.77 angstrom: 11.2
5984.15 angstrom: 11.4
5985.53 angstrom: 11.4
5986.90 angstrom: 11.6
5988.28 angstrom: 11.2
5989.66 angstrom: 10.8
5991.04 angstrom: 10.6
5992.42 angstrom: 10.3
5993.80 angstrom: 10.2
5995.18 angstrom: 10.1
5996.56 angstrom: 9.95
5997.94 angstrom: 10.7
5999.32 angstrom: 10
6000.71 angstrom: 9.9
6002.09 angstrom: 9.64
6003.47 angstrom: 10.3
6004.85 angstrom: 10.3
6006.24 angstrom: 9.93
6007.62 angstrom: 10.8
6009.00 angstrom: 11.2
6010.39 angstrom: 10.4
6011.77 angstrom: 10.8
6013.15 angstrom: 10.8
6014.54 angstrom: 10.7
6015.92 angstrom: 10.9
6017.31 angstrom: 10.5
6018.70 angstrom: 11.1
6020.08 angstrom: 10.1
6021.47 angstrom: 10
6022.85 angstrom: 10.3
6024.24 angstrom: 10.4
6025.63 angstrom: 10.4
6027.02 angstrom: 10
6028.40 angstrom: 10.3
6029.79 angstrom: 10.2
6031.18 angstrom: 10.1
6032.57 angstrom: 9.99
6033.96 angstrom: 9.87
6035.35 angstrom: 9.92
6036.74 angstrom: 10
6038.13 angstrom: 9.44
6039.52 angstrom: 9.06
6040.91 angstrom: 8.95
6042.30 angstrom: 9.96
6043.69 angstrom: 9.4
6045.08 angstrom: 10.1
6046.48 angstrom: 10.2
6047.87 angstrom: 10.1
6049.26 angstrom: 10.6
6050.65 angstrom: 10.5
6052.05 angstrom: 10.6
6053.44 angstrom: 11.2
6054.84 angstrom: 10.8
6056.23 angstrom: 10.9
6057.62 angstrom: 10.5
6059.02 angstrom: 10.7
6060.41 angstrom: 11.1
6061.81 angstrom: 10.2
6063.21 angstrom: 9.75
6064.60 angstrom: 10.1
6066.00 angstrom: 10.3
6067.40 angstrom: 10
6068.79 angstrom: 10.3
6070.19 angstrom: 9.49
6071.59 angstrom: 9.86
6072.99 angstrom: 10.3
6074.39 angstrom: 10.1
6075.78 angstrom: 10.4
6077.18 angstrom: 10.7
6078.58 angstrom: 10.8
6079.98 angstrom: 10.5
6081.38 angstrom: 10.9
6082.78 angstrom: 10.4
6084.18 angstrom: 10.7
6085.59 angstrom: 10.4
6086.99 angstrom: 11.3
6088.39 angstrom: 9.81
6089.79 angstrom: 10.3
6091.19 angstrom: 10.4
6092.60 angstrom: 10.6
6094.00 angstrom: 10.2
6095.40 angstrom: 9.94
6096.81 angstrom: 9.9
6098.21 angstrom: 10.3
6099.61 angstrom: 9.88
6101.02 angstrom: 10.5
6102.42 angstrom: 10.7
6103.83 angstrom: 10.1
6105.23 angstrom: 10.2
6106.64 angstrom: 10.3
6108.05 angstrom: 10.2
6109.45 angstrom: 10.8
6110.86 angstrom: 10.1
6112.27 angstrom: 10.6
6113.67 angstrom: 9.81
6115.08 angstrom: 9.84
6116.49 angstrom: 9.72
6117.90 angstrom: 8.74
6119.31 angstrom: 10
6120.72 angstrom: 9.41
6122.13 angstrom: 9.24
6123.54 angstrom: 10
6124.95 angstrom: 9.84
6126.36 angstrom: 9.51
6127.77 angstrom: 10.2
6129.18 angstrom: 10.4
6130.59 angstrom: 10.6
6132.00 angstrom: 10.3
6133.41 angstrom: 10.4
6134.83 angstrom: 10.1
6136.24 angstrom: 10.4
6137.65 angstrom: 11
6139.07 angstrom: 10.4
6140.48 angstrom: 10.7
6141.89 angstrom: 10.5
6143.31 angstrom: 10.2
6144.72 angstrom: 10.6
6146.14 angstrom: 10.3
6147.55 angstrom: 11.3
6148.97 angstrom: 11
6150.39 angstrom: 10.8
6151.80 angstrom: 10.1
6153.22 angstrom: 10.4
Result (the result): 1.8 angstrom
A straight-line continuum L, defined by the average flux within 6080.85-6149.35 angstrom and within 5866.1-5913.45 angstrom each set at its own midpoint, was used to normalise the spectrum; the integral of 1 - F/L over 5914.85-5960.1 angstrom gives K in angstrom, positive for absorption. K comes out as -2.8 angstrom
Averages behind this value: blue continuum 9.64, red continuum 10.3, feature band 10.4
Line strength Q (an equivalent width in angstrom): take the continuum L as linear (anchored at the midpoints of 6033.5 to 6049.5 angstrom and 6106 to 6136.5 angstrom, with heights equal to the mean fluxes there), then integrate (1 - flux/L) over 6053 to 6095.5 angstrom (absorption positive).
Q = -2.3 angstrom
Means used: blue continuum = 9.78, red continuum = 10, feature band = 10.4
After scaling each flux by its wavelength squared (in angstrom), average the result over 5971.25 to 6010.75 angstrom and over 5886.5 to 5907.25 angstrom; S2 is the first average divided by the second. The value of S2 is 1.13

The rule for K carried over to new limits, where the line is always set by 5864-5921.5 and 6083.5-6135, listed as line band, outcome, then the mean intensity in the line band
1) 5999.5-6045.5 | -0.87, 10.2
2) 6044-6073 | -0.87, 10.3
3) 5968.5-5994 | -2.14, 10.7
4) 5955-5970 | -0.13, 9.96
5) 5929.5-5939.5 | -0.88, 10.7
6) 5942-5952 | -0.41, 10.3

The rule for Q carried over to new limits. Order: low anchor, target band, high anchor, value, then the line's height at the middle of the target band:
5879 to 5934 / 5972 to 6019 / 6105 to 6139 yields -2.9 angstrom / 10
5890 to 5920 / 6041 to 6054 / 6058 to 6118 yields 0.0 angstrom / 10.3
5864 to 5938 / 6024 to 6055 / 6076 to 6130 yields 0.1 angstrom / 10.1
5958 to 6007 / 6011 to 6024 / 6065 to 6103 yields -0.2 angstrom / 10.4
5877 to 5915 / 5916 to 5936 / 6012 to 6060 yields -1.5 angstrom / 9.8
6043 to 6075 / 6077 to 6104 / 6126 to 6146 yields -0.2 angstrom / 10.3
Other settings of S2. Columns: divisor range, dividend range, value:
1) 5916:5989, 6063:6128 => 1.02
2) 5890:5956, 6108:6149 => 1.06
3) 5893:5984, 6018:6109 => 1.03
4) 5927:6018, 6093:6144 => 1.02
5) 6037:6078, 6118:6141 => 1.02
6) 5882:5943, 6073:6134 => 1.07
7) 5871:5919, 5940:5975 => 1.06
